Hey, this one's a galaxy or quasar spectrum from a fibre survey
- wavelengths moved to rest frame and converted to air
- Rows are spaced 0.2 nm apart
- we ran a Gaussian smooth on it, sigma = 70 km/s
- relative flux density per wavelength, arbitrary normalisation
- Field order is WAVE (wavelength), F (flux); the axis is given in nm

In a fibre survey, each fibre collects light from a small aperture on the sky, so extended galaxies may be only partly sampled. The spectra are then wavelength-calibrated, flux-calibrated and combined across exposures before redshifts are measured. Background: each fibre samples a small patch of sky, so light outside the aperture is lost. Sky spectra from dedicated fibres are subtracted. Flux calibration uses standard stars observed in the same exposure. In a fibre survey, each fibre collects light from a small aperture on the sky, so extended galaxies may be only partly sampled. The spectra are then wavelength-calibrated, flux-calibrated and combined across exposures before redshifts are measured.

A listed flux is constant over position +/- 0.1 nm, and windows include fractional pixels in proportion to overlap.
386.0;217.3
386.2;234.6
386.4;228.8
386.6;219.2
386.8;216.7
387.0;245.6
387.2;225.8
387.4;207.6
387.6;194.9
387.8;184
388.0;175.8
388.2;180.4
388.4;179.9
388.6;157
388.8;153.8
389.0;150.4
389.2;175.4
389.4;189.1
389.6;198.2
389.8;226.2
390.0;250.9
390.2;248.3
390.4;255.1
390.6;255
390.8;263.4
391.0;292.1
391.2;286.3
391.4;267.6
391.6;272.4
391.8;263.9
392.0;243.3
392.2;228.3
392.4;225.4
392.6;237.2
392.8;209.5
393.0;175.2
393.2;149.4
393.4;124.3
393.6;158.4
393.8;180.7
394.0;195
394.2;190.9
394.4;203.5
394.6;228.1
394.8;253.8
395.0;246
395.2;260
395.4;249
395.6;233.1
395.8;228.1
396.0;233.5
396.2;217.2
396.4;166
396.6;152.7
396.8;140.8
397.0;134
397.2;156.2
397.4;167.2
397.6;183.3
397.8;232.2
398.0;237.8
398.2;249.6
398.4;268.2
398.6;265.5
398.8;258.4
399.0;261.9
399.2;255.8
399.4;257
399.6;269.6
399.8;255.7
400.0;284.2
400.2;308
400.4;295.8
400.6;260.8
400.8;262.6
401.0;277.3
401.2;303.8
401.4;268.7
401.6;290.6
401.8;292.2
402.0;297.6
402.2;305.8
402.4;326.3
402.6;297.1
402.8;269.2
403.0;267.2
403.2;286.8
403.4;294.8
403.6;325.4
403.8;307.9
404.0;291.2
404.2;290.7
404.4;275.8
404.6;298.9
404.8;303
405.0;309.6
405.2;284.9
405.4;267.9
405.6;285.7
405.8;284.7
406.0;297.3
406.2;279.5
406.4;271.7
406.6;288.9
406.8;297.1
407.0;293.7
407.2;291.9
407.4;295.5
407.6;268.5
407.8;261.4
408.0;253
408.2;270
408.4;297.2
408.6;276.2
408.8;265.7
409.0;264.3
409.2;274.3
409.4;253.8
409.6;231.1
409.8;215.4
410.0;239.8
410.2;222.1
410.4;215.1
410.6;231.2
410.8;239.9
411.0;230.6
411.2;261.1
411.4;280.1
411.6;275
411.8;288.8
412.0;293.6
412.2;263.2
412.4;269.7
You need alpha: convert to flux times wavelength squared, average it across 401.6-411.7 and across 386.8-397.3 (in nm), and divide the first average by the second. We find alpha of 1.41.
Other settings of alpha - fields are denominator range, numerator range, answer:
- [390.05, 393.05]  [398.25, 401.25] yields 1.13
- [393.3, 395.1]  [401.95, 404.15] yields 1.57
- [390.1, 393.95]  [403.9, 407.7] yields 1.36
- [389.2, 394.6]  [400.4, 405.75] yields 1.38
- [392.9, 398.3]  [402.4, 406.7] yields 1.53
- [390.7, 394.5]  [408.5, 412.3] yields 1.27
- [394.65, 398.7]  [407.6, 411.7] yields 1.26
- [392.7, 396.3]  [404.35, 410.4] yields 1.40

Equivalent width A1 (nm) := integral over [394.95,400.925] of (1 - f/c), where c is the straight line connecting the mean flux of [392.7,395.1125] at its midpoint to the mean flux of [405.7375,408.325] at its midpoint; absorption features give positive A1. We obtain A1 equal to -0.33 nm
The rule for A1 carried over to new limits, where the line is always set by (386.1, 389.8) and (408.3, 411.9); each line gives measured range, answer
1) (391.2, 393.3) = -0.23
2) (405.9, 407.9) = -0.32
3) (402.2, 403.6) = -0.35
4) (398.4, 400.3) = -0.36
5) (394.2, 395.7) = -0.15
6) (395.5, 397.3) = 0.27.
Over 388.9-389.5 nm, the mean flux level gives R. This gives 172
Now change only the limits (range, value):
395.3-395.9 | 237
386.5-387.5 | 223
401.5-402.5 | 302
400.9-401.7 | 285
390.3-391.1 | 266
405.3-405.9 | 279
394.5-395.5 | 247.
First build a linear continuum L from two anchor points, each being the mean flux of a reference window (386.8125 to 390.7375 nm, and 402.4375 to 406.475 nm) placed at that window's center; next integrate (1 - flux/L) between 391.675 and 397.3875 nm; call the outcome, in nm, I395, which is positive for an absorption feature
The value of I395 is 0.77 nm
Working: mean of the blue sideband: 204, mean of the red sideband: 290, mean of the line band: 203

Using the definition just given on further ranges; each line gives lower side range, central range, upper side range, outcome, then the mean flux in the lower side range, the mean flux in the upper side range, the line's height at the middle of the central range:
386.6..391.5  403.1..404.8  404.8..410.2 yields -0.22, 216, 273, 262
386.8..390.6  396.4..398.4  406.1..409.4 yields 0.42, 202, 277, 236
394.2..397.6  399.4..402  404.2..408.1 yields -0.42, 203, 285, 241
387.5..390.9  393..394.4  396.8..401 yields 0.32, 202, 242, 220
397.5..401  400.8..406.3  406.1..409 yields -0.44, 260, 279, 270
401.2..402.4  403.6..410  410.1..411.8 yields -0.24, 295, 247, 269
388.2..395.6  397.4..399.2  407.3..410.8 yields -0.07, 218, 255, 231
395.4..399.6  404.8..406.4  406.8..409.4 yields -0.15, 217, 276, 262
